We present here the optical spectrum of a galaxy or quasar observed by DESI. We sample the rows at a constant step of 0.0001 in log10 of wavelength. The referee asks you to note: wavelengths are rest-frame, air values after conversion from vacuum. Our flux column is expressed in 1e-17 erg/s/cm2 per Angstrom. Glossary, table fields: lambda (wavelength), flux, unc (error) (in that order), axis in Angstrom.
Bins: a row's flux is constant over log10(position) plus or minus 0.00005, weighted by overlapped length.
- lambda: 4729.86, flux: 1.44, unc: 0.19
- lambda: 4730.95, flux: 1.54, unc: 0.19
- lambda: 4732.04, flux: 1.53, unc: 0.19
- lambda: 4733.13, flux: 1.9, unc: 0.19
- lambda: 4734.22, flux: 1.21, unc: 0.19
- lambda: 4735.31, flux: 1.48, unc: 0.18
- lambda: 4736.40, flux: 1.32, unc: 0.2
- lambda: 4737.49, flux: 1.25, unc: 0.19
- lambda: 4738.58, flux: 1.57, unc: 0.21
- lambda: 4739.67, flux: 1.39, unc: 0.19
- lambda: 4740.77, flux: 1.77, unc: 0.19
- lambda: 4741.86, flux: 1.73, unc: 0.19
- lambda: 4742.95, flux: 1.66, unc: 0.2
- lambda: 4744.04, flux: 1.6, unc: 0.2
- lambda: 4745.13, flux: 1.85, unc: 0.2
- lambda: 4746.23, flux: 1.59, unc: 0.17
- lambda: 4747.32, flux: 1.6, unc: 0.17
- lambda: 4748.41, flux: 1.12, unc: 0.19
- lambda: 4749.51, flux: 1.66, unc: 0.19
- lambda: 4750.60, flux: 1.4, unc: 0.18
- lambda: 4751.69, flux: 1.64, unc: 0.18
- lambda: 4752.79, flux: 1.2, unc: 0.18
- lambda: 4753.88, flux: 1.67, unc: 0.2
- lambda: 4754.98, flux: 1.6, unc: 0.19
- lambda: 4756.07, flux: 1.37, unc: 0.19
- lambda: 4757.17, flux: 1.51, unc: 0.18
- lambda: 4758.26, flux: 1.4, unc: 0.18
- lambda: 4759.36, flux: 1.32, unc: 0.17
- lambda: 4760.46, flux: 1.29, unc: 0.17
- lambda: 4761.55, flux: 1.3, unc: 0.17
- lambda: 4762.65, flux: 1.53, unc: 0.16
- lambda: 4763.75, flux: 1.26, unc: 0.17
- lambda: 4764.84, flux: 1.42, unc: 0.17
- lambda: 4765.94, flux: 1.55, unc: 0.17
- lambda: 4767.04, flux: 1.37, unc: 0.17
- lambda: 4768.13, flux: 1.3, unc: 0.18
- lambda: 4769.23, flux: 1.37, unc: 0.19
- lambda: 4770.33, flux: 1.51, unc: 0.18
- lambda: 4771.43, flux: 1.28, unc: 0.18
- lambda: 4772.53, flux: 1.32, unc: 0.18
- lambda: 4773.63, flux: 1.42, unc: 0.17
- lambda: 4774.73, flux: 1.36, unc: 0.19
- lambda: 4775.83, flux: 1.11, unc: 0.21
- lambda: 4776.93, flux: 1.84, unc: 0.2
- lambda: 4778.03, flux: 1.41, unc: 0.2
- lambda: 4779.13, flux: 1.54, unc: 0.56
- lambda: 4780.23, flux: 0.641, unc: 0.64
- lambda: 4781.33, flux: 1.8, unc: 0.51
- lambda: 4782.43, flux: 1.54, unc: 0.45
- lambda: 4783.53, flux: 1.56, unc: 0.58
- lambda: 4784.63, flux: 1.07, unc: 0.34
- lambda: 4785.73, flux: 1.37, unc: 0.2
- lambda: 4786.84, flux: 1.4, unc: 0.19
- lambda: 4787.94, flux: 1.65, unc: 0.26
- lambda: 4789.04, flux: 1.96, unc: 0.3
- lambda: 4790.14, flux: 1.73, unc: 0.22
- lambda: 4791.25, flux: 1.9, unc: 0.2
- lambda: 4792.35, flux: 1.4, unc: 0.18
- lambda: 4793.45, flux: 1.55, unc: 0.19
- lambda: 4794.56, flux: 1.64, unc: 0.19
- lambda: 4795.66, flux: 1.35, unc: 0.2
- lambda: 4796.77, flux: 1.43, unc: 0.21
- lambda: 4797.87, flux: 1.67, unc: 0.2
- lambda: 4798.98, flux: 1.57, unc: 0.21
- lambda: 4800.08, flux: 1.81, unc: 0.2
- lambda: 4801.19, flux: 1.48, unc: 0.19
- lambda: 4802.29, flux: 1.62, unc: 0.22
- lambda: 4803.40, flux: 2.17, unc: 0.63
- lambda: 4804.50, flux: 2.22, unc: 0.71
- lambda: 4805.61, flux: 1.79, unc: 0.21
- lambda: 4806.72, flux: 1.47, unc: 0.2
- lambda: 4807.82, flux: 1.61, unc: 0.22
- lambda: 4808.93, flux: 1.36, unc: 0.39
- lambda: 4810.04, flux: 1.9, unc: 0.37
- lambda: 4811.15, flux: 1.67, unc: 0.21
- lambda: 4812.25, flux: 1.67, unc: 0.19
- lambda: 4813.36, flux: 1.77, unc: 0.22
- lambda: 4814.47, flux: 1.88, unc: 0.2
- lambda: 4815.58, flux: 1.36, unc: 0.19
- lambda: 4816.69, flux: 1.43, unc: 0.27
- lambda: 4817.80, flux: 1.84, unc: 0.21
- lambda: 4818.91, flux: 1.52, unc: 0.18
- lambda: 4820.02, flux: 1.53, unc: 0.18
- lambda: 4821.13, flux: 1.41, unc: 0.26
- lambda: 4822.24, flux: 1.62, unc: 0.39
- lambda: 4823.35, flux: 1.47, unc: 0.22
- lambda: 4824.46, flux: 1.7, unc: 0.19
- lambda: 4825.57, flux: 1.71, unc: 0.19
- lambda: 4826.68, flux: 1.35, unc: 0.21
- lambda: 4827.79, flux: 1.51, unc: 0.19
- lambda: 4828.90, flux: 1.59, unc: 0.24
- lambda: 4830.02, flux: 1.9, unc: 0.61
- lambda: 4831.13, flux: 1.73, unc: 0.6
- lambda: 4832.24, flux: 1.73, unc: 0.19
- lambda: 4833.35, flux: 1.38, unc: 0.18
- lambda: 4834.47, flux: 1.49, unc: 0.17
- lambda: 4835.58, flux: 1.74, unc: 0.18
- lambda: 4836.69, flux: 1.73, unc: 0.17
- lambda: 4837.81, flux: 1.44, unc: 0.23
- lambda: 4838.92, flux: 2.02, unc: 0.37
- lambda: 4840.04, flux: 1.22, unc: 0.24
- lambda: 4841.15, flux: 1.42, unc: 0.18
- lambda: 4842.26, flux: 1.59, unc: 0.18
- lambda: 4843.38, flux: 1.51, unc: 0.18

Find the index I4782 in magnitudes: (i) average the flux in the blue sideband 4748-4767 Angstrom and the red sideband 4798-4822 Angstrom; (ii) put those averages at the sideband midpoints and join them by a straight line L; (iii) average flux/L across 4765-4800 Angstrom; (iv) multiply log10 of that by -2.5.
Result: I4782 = 0.05 mag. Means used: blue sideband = 1.43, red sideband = 1.67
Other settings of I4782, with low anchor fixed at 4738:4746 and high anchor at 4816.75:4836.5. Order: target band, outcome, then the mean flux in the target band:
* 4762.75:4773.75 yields 0.179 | 1.38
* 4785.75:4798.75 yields 0.016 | 1.6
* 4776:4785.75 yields 0.154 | 1.41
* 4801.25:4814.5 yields -0.088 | 1.75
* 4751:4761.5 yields 0.143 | 1.44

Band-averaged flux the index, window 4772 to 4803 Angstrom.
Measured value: 1.51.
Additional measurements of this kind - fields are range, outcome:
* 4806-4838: 1.61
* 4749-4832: 1.54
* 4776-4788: 1.42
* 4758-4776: 1.36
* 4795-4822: 1.65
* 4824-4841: 1.61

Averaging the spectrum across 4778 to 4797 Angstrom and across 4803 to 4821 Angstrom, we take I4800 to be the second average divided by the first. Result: 1.13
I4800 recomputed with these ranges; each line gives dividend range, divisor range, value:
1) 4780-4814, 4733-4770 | 1.10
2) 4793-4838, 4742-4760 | 1.08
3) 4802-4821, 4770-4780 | 1.21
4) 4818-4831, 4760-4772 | 1.15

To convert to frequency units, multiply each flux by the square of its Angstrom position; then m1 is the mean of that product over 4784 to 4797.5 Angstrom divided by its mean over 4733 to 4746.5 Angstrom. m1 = 1.0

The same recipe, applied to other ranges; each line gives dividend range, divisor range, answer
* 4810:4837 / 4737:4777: 1.14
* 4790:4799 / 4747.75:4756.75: 1.10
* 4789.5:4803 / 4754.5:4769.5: 1.16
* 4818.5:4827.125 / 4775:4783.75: 1.10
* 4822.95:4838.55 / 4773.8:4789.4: 1.14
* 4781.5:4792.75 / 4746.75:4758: 1.08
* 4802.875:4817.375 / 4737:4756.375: 1.14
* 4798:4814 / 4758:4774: 1.27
